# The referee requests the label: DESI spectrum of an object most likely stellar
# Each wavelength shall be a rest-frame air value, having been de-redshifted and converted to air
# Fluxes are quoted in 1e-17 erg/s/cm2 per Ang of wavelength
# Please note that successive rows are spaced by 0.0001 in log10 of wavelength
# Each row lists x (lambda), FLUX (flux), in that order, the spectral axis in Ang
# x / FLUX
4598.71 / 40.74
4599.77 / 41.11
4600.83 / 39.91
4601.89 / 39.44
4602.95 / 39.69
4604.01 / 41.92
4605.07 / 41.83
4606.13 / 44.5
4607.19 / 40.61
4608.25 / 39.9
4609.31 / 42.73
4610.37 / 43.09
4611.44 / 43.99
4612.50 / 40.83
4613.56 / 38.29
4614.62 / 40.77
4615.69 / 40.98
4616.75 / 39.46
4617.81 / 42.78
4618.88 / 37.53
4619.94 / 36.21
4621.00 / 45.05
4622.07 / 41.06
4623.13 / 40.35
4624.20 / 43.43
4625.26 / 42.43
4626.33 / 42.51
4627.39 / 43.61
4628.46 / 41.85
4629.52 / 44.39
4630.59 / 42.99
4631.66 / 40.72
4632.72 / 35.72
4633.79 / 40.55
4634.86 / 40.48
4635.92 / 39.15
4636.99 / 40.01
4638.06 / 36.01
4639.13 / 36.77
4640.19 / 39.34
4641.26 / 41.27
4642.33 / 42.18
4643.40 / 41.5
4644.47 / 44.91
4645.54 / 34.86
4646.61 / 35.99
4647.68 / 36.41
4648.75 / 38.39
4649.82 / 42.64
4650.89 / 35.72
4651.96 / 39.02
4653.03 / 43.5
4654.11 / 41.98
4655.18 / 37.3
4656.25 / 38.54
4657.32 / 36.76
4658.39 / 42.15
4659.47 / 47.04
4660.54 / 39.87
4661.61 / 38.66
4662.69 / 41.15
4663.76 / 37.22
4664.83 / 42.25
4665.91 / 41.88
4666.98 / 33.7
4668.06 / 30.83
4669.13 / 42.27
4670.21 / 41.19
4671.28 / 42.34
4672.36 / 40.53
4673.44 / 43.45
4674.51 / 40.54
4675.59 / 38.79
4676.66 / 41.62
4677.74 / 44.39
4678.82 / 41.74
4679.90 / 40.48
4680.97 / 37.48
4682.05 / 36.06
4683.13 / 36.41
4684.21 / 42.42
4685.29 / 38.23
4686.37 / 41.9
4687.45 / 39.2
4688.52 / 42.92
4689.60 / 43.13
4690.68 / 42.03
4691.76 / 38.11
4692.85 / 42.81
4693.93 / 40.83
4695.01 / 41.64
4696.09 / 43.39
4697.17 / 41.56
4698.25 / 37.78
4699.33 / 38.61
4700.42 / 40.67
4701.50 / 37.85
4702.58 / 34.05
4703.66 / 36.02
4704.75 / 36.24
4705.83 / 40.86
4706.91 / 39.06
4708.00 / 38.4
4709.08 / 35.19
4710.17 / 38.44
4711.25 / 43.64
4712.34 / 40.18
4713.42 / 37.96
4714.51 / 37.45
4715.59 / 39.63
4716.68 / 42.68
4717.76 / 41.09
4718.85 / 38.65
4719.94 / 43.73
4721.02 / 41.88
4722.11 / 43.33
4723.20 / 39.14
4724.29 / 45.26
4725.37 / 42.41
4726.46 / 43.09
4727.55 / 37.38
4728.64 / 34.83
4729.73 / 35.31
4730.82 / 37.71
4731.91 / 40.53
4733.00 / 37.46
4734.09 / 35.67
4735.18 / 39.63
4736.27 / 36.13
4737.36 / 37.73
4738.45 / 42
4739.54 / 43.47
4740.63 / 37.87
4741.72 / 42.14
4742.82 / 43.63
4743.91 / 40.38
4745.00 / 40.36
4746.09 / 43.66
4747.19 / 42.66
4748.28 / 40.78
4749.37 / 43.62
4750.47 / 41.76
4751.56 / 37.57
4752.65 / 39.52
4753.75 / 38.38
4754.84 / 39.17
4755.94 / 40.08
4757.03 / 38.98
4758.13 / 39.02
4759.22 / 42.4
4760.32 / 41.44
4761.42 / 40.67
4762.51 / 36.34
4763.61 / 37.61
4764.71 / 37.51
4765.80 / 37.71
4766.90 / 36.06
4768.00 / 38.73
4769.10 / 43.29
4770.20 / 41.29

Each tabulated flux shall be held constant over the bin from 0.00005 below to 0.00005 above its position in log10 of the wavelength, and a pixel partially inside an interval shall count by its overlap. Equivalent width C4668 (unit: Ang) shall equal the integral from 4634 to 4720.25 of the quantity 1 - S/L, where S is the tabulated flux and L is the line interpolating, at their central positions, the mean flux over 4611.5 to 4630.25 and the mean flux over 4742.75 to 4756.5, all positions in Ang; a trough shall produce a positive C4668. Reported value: 2.9 Ang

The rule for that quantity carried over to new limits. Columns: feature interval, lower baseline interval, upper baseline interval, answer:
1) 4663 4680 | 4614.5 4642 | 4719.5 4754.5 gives 0.11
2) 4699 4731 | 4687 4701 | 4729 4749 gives 0.84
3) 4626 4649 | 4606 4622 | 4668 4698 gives 0.53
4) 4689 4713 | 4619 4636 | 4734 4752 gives 0.78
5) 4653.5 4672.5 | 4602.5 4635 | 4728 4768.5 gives 0.42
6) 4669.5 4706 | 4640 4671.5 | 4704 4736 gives -0.53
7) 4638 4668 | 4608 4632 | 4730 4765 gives 1.20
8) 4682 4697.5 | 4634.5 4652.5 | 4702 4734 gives -0.64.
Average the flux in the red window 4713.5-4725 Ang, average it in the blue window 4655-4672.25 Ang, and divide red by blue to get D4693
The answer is 1.04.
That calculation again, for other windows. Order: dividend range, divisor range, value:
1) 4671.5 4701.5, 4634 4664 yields 1.02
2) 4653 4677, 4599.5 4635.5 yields 0.97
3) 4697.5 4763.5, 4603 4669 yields 0.98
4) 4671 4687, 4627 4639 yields 1.00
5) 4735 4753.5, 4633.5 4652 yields 1.04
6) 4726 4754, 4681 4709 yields 1.01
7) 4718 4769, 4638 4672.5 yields 1.01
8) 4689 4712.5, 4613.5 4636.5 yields 0.97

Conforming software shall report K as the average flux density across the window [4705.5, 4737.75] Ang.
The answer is 39.5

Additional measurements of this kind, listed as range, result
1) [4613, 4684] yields 40.1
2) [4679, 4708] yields 39.6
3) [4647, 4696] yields 40.1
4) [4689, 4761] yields 40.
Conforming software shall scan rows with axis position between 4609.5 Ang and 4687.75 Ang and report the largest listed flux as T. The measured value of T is 47.04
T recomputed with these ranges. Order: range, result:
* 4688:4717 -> 43.64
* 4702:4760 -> 45.26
